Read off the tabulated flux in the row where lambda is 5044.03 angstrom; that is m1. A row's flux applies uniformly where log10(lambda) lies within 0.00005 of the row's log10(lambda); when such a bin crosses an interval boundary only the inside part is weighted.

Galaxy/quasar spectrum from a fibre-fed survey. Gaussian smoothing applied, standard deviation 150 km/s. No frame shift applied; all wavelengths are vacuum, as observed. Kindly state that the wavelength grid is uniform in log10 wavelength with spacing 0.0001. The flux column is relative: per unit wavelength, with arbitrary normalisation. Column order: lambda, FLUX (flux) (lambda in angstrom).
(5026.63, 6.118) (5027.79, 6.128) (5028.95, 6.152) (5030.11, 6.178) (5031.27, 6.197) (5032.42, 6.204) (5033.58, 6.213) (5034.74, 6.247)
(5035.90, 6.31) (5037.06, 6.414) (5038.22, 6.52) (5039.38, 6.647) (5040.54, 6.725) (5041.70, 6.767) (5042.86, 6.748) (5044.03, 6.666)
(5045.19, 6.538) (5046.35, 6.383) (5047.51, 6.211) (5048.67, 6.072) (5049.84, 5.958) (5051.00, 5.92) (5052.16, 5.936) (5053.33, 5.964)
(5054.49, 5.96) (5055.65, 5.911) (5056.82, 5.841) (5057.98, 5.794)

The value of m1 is 6.666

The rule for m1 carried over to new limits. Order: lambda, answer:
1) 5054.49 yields 5.96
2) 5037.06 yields 6.414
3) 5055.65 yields 5.911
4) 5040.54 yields 6.725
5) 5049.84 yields 5.958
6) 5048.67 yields 6.072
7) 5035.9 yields 6.31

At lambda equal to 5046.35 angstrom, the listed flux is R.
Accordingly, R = 6.383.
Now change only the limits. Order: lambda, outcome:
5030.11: 6.178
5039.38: 6.647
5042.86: 6.748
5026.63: 6.118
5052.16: 5.936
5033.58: 6.213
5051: 5.92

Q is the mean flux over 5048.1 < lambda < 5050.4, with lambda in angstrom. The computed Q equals 6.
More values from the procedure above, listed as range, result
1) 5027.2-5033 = 6.17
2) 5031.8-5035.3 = 6.23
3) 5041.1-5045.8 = 6.67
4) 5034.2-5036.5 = 6.28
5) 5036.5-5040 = 6.53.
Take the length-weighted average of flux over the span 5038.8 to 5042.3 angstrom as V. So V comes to 6.72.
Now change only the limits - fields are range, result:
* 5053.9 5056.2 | 5.96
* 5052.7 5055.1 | 5.96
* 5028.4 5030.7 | 6.16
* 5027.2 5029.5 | 6.13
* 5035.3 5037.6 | 6.36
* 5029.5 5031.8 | 6.18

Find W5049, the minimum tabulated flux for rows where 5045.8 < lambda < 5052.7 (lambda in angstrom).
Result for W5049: 5.92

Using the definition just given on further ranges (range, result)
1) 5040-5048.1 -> 6.211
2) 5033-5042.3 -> 6.213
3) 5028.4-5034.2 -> 6.152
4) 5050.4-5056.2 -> 5.911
